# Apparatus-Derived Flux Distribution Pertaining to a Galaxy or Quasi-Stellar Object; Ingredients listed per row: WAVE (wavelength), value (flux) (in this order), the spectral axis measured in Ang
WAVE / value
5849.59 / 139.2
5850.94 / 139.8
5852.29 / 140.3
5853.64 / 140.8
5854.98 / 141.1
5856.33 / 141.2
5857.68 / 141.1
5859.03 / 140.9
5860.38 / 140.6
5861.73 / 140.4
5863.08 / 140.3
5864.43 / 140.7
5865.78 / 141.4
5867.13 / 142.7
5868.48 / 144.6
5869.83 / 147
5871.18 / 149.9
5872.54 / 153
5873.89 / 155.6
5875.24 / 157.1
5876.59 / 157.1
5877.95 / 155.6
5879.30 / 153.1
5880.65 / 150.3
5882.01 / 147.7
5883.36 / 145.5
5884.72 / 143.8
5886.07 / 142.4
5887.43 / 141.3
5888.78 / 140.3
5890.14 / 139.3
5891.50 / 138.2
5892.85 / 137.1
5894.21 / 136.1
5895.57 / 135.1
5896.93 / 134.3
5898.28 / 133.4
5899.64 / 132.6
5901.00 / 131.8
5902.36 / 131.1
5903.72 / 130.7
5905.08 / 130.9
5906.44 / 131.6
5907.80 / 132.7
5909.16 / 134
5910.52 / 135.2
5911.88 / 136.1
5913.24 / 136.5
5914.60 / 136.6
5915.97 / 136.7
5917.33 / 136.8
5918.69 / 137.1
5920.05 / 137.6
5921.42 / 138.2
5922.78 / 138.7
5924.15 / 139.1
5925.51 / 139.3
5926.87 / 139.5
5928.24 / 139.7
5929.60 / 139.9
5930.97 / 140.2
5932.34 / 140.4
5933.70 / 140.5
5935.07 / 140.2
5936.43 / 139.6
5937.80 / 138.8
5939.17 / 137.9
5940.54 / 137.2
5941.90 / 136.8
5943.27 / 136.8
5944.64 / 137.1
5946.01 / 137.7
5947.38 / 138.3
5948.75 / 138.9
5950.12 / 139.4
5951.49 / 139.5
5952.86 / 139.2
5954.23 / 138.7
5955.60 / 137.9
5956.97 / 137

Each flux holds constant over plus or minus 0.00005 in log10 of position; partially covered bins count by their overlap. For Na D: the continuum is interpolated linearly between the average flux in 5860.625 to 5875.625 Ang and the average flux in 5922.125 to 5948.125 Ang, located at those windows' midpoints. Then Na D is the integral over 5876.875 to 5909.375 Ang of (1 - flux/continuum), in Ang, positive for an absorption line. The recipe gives 1.0 Ang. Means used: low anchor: 146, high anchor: 139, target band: 139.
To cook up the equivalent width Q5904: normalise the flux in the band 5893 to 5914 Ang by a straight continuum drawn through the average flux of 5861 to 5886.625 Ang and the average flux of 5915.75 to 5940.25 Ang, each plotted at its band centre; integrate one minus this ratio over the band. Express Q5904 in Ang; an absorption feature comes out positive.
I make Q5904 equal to 1.4 Ang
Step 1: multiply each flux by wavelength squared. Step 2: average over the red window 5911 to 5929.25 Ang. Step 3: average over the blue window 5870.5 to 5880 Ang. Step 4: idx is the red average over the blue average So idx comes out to 0.91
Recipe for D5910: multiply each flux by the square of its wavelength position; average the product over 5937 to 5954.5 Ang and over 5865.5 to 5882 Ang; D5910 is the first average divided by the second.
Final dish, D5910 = 0.94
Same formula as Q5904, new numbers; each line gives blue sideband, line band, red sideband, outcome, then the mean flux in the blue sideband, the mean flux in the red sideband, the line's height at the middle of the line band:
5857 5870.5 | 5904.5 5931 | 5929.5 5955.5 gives 0.6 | 142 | 139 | 140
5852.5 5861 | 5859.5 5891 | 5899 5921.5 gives -1.8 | 141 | 134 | 139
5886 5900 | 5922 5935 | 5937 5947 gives -0.2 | 137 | 137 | 137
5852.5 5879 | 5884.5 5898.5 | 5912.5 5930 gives 0.4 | 146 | 138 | 142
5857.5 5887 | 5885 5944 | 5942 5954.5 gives 2.1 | 147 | 138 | 142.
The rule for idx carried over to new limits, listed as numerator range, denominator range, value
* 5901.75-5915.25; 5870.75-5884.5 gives 0.89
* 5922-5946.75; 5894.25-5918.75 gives 1.05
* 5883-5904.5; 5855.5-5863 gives 0.98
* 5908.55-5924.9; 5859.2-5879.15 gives 0.94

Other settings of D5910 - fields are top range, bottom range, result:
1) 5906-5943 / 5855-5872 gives 0.99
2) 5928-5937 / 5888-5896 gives 1.03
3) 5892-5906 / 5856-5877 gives 0.92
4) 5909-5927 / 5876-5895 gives 0.96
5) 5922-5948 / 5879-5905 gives 1.02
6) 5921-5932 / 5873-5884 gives 0.93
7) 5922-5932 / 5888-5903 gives 1.04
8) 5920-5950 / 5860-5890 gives 0.96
